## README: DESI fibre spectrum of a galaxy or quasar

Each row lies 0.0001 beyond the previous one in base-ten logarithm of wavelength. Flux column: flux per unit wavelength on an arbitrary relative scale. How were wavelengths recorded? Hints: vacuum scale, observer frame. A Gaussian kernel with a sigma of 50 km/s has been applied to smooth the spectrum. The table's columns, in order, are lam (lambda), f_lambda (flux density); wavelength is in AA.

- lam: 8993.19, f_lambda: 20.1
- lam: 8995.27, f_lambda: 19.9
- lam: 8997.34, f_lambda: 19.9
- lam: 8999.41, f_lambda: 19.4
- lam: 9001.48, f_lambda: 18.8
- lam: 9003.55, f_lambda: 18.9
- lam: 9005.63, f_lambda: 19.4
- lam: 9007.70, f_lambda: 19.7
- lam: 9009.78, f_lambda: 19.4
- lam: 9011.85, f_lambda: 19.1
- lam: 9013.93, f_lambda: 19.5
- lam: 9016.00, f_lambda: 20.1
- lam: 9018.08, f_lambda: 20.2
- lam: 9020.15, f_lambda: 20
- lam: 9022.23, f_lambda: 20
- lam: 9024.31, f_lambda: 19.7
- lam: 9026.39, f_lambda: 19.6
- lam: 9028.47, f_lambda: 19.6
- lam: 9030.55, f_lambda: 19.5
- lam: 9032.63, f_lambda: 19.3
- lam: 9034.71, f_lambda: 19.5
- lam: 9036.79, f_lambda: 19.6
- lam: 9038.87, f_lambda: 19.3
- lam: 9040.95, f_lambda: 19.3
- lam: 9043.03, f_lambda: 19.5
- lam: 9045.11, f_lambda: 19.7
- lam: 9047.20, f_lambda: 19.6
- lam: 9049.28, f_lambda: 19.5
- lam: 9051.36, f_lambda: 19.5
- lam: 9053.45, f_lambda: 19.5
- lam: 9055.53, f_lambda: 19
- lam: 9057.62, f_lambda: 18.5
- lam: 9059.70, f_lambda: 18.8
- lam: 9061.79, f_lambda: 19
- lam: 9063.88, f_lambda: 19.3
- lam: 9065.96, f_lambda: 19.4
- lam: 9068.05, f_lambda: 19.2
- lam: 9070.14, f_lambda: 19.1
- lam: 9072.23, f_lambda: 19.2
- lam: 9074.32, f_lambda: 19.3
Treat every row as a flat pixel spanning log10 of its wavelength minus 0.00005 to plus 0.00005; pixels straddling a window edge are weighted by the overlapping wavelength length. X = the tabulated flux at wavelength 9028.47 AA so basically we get 19.6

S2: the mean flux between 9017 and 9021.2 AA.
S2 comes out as 20.1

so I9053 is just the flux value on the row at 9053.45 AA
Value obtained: 19.5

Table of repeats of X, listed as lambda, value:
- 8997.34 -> 19.9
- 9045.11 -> 19.7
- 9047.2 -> 19.6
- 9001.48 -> 18.8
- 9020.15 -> 20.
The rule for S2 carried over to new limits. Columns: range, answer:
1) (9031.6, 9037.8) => 19.5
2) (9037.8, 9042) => 19.3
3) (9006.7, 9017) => 19.6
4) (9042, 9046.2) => 19.6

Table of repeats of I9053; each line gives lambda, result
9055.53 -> 19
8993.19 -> 20.1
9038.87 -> 19.3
